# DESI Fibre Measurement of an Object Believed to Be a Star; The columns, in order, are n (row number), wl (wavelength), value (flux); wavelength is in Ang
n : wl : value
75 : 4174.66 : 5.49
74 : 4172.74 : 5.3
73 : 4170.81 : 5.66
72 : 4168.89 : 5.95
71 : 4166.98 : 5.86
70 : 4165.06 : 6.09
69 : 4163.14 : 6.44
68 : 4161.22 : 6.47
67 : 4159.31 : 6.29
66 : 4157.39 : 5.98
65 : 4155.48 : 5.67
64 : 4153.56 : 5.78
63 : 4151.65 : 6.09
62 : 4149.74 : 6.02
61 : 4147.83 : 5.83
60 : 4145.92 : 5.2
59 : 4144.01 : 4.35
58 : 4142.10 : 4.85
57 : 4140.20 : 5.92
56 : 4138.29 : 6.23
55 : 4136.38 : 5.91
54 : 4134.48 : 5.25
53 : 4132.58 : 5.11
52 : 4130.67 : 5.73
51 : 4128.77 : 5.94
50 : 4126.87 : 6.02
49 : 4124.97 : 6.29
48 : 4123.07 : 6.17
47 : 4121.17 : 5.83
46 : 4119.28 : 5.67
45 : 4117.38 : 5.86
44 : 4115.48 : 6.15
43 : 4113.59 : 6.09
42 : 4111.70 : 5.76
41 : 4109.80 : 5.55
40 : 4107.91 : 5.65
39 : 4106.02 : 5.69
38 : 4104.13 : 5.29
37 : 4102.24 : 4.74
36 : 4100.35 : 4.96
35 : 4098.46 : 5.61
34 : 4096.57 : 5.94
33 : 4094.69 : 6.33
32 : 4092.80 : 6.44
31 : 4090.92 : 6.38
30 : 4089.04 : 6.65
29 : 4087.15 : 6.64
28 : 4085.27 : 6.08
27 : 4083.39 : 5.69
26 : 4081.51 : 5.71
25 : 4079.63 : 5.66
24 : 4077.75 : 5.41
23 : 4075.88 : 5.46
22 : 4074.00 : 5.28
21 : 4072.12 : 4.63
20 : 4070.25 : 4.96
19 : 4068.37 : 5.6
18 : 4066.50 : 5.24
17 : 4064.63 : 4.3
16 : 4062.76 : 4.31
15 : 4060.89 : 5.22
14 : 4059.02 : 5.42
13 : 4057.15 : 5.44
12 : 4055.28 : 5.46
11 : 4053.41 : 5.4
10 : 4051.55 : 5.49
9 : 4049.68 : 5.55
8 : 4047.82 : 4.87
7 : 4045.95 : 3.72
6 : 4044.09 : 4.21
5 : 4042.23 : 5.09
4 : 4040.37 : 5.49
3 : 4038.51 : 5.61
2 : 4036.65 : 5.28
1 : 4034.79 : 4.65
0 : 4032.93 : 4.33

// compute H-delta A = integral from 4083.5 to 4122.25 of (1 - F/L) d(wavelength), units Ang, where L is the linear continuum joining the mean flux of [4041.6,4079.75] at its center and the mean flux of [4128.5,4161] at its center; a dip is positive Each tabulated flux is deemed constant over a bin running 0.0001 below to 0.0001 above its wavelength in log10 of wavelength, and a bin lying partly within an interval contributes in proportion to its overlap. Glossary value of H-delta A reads -3.6 Ang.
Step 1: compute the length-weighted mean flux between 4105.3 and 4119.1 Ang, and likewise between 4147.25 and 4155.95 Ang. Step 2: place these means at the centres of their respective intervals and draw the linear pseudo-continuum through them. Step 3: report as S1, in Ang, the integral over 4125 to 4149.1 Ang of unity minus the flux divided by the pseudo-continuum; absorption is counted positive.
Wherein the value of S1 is 1.2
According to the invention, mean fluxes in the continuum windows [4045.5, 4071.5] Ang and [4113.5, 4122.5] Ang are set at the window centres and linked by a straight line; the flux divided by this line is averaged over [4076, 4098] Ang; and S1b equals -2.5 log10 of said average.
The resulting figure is -0.11 mag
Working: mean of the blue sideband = 5.09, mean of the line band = 6.05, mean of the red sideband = 5.92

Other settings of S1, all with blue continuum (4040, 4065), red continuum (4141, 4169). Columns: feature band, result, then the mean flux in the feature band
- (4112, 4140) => -1.55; 5.87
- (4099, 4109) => 0.21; 5.28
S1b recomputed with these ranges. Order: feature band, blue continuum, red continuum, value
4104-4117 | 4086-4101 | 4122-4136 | 0.037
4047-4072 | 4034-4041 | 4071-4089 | 0.063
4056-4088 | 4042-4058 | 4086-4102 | 0.038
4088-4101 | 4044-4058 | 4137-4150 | -0.157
